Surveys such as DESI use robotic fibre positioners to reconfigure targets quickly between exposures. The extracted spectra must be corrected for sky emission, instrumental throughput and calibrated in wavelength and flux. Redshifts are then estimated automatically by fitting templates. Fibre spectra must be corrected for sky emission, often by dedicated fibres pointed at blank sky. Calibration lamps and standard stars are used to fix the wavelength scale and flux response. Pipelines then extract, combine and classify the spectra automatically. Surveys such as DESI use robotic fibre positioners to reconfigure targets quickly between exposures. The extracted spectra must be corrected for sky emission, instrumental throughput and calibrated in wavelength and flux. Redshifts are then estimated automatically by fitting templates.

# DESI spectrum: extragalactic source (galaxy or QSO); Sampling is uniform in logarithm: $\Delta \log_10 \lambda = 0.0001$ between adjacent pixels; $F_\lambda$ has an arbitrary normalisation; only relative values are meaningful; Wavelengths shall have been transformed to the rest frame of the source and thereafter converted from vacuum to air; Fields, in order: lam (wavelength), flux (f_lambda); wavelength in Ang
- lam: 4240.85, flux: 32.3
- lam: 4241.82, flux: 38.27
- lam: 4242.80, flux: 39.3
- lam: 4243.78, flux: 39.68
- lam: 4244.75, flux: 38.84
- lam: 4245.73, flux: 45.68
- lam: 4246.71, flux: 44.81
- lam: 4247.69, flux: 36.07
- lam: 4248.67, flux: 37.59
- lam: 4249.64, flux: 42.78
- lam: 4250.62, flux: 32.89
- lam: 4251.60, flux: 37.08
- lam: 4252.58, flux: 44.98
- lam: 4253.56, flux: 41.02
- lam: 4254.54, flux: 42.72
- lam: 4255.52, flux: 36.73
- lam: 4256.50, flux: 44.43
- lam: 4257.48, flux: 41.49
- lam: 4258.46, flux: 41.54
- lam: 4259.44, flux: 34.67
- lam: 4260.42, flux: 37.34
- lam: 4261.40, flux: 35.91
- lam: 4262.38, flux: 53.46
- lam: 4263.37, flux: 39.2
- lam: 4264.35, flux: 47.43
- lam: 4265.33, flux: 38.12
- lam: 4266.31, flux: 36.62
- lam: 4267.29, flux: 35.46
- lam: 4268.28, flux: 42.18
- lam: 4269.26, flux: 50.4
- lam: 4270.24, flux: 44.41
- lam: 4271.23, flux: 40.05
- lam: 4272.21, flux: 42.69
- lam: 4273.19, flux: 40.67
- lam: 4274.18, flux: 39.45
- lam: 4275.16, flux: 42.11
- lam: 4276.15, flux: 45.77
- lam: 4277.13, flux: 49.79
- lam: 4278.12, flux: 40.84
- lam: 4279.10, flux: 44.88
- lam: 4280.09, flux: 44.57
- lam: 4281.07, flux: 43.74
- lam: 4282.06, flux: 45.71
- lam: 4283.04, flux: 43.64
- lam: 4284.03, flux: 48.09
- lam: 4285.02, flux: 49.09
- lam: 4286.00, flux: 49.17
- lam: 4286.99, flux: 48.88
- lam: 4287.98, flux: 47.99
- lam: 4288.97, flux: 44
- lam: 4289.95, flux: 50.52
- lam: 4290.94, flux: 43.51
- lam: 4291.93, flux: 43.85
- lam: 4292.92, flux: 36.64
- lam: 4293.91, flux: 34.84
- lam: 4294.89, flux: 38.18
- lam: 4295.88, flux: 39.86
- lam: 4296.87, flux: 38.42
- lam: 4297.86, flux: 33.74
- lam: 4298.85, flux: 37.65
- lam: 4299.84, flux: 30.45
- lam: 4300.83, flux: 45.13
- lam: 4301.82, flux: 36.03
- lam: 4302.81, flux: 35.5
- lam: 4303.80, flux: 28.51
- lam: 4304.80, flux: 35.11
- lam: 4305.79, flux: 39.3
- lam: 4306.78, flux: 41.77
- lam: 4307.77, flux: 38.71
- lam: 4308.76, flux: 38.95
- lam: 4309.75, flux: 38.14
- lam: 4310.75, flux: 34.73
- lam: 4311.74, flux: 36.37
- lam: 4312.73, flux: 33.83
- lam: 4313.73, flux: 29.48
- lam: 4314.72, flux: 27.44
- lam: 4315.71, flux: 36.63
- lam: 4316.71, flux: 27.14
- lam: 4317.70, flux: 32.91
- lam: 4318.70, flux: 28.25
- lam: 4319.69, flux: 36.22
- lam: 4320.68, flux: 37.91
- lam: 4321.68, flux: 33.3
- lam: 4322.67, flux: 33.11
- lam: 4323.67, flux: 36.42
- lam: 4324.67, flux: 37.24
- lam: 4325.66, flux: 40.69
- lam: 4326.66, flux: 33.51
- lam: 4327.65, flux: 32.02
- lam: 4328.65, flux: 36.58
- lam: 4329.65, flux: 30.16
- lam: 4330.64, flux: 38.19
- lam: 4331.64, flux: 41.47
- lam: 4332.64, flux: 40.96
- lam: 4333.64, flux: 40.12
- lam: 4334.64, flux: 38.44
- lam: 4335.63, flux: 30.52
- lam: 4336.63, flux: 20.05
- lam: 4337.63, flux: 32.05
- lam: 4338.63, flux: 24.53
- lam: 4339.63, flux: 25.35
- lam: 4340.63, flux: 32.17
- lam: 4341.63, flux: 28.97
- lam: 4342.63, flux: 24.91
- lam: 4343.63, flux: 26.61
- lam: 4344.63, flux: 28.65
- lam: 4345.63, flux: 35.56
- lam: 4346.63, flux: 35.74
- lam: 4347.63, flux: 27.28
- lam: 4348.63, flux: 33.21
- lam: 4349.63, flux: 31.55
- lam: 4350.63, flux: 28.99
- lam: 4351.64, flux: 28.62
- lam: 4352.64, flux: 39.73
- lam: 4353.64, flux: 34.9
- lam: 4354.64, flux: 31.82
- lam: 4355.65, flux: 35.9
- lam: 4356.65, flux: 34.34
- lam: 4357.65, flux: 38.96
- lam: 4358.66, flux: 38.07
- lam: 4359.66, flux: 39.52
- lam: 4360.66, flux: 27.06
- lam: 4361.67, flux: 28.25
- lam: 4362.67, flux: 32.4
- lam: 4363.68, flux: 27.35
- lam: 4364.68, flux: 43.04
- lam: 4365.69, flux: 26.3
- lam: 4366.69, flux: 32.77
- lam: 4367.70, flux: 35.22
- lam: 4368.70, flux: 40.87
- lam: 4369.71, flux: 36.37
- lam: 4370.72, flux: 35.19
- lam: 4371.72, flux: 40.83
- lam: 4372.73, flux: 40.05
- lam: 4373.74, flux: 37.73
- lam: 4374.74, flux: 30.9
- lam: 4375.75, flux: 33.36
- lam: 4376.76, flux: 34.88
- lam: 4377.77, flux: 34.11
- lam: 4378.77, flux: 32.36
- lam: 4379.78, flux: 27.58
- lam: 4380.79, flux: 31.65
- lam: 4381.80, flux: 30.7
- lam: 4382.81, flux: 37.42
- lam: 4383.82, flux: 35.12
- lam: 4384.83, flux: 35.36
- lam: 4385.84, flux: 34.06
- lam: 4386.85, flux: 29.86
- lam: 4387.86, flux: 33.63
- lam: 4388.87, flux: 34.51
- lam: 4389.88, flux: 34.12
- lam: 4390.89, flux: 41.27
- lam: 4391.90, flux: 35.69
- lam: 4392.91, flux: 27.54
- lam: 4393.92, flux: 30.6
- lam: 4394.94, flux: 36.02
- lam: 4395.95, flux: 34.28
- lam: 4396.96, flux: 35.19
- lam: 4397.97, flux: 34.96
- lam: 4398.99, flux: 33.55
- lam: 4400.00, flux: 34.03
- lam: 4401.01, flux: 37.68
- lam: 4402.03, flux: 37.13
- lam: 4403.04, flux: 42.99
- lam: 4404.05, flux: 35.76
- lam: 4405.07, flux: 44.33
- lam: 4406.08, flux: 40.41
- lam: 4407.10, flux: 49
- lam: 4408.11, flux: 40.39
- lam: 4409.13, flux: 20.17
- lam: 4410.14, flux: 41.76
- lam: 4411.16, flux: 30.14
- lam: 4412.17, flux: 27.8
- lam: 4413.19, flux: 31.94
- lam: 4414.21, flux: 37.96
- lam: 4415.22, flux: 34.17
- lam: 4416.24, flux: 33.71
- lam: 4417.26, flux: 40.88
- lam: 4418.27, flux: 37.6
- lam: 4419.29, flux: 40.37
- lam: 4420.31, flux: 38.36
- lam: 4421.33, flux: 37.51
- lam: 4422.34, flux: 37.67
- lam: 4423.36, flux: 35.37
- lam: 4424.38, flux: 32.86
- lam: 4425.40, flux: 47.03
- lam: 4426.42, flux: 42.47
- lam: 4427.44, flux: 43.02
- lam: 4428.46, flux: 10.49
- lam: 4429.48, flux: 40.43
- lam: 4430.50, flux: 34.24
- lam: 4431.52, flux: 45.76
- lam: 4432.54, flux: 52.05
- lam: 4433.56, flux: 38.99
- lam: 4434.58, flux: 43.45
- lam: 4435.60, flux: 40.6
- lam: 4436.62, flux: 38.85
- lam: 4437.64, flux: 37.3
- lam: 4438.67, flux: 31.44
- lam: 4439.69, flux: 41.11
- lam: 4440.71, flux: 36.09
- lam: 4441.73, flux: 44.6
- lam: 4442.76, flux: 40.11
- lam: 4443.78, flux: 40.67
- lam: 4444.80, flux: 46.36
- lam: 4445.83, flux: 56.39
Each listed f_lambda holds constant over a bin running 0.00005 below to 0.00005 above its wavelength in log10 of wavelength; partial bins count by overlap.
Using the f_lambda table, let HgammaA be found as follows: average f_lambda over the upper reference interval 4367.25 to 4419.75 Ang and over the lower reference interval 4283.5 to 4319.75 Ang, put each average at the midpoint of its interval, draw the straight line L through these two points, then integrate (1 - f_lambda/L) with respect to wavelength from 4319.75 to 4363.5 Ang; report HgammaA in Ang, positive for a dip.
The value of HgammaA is 4.6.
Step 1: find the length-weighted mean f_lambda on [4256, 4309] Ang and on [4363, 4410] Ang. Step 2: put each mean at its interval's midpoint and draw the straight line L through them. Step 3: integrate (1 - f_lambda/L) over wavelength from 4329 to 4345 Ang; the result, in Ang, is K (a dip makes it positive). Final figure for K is 2.8 Ang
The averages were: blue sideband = 41.5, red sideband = 35.2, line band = 31.5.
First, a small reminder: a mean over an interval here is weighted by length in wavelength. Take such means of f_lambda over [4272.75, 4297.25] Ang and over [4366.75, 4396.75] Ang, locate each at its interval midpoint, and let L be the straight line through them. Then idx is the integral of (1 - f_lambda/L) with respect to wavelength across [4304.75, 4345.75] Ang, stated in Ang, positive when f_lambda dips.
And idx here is 6.5 Ang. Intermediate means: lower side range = 43.8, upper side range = 34.5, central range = 33.6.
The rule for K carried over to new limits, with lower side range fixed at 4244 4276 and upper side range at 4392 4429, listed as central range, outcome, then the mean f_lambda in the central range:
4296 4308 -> 0.9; 36.7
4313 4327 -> 1.9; 33.6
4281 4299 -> -1.4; 43.1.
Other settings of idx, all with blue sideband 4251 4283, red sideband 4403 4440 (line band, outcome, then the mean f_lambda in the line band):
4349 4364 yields 2.39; 33.2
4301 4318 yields 2.46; 35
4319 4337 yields 2.20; 35.4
